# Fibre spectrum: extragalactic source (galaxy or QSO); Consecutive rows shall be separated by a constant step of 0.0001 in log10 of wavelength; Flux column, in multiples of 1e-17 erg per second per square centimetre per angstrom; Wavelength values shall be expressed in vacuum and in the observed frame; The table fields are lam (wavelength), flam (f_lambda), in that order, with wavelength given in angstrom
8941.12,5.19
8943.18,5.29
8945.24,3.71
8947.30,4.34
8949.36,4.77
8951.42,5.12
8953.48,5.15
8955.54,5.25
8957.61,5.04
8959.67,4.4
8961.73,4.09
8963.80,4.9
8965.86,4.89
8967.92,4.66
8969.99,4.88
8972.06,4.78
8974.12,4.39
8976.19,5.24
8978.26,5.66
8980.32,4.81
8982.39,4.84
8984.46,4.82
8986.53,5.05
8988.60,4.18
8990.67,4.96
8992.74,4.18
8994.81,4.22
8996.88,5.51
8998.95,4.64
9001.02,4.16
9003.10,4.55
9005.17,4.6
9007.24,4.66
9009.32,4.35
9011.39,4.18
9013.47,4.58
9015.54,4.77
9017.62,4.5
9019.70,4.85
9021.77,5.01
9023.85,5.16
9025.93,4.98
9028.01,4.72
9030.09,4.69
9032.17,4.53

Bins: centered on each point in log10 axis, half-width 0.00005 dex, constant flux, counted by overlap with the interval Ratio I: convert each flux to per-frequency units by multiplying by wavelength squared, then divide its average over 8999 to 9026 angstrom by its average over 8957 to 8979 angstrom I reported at 0.97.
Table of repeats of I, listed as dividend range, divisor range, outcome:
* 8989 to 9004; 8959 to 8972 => 0.99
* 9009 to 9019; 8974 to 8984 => 0.90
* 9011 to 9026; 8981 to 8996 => 1.04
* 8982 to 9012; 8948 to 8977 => 0.96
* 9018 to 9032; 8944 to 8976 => 1.05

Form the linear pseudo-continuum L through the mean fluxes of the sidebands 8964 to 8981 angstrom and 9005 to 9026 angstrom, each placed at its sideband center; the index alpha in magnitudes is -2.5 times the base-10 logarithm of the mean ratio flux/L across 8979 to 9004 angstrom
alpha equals 0.03 mag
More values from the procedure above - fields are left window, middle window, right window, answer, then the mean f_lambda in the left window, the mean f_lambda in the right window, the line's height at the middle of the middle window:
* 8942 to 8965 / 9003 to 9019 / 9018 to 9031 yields 0.075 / 4.74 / 4.88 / 4.85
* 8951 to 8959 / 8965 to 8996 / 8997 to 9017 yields 0.013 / 5.11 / 4.55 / 4.83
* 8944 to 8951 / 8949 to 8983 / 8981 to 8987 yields -0.057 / 4.38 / 4.88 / 4.63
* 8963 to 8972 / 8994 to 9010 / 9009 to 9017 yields -0.007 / 4.82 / 4.48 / 4.57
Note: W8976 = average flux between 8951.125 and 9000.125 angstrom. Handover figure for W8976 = 4.81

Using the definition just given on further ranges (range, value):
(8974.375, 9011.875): 4.7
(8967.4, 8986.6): 4.91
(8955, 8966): 4.73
